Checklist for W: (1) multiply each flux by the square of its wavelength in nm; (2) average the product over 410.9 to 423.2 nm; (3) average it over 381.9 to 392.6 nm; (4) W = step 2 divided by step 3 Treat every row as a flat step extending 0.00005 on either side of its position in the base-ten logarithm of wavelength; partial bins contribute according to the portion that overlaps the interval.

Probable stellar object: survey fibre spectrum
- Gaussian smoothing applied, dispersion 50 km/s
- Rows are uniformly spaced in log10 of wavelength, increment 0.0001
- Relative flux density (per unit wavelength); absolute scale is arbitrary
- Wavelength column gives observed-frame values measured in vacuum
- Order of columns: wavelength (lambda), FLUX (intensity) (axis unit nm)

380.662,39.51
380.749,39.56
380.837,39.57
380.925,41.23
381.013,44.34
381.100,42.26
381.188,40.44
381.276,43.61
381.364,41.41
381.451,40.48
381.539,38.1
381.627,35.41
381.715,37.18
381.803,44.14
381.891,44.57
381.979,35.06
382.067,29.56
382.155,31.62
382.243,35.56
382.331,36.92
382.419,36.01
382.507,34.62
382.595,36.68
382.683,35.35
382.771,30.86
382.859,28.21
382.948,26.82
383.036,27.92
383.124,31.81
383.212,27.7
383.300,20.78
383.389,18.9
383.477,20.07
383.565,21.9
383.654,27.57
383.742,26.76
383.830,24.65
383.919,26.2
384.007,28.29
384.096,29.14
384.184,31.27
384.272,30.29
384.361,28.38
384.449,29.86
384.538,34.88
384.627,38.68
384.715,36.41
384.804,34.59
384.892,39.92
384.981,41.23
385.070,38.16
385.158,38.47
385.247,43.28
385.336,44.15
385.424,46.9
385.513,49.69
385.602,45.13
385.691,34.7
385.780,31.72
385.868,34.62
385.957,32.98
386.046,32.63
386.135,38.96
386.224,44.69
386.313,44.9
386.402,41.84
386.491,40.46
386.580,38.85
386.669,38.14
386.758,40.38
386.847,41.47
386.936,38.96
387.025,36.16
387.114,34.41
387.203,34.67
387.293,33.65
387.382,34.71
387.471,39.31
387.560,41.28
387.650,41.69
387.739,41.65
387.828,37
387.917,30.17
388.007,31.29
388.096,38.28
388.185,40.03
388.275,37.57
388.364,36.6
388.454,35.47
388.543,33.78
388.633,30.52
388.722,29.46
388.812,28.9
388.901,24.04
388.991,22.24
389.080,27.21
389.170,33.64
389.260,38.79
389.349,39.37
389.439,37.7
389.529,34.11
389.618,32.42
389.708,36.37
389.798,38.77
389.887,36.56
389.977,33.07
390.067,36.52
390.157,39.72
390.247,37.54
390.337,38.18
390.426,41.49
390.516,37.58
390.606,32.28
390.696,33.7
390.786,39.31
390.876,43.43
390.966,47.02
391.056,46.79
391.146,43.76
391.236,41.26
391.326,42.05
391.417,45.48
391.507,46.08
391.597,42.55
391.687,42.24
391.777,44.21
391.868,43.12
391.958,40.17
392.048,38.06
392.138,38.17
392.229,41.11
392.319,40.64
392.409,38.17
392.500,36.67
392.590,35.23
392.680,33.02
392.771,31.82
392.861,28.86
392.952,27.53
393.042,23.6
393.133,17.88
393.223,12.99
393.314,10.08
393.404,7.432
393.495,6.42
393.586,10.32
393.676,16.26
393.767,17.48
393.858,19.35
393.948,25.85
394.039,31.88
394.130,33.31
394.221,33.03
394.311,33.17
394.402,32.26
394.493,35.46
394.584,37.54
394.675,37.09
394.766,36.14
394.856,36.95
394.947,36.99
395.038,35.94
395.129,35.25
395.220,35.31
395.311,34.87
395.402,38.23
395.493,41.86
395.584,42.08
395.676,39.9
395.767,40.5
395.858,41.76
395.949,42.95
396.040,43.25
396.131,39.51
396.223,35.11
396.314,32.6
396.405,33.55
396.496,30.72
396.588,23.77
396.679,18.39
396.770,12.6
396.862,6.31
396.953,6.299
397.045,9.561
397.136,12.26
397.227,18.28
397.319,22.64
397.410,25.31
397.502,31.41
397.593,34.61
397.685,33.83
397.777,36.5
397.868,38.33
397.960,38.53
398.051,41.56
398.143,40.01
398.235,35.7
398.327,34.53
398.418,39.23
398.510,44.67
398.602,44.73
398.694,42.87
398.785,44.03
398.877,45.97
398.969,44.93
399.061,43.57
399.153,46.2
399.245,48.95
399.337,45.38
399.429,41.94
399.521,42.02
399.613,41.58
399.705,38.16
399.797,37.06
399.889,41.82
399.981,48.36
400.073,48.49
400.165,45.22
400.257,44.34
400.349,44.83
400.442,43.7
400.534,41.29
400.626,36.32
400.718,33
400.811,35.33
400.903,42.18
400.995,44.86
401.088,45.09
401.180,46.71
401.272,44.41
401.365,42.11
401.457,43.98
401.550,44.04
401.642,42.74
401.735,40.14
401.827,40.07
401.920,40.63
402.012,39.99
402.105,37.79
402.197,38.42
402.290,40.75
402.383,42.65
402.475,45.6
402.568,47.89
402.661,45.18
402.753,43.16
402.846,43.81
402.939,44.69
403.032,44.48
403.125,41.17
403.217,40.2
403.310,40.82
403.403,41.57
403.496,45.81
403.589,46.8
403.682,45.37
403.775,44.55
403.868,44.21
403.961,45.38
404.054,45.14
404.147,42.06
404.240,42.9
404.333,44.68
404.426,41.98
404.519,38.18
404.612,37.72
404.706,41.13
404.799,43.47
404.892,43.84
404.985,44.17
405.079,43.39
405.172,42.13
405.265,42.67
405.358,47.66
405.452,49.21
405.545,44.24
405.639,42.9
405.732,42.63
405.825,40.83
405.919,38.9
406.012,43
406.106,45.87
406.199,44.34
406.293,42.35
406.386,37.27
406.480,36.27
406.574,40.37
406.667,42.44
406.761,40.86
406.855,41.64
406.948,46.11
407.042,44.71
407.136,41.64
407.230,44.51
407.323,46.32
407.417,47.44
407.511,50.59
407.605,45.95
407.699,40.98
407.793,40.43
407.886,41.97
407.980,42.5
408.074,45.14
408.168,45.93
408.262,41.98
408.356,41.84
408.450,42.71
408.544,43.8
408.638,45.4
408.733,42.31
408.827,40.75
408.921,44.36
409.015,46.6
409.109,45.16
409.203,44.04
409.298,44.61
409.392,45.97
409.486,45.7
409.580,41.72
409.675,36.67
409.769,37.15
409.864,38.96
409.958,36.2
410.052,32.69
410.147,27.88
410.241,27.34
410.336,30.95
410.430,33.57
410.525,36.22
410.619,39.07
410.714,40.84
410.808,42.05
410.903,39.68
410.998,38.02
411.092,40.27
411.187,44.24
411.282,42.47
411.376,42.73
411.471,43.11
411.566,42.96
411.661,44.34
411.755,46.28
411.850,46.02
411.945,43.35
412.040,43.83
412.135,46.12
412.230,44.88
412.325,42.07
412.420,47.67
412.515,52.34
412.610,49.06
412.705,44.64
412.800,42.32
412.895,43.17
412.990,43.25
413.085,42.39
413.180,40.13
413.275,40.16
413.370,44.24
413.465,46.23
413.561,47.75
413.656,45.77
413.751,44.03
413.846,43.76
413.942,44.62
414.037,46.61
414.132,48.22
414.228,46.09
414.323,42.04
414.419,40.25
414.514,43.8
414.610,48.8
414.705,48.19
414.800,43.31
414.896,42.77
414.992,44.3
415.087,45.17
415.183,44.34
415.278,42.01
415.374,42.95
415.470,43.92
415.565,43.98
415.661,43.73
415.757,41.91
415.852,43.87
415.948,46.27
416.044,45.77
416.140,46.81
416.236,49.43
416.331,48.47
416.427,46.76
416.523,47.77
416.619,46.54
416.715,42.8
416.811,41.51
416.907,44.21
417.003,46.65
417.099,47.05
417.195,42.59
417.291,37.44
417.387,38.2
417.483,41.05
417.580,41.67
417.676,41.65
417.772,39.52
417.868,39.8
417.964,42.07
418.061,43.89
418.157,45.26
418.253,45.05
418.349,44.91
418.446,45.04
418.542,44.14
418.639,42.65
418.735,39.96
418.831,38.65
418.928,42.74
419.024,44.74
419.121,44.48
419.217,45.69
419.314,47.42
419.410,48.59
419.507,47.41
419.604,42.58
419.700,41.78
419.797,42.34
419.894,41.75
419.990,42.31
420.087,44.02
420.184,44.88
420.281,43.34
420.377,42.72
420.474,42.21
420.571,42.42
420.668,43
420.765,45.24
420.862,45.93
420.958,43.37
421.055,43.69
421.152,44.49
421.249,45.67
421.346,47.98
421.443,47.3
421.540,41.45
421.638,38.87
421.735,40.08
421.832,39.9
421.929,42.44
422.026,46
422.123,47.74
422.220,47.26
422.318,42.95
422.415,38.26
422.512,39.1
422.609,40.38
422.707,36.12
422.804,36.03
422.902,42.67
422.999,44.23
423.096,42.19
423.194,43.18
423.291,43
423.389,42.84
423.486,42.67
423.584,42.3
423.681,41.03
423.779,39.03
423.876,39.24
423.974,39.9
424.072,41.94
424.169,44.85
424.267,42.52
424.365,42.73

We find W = 1.4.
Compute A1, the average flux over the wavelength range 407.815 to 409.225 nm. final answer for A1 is 43.6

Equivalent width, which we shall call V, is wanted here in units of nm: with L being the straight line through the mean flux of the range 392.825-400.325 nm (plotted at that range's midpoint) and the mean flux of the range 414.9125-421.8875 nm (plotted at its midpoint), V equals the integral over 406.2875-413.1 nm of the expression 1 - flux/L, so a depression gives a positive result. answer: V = -0.479 nm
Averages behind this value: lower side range 32.9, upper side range 43.7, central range 42.2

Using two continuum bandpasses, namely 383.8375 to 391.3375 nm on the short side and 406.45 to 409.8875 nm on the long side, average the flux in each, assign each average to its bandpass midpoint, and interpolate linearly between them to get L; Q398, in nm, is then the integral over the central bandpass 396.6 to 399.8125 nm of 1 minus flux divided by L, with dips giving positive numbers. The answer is 0.51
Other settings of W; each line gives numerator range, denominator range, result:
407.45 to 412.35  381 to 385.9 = 1.38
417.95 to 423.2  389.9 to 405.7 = 1.29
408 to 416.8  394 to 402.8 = 1.23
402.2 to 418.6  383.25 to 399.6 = 1.38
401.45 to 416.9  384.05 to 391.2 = 1.30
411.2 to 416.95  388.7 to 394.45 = 1.51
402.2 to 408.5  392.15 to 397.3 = 1.58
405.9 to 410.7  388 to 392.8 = 1.21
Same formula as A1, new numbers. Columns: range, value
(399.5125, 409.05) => 42.9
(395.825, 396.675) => 35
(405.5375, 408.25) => 43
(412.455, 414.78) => 44.9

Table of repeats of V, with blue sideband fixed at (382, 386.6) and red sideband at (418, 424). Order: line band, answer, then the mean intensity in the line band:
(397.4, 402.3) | -0.448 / 41.2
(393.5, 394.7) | 0.307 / 27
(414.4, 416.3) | -0.140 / 44.7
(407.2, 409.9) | -0.244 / 43.5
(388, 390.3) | 0.052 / 34.3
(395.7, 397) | 0.268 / 29.3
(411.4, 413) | -0.165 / 45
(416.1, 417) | -0.089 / 46.1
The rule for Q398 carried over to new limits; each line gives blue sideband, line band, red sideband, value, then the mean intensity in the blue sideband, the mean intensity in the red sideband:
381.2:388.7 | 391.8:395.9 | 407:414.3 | 0.70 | 35.4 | 42.7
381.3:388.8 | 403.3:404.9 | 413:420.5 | -0.11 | 35.2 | 43.9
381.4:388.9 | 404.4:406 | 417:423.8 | -0.13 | 35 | 42.9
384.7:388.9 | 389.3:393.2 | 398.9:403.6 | 0.16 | 37.7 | 42.7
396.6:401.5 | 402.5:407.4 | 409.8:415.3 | -0.48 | 36.9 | 42.5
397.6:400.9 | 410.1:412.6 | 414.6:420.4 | 0.11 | 41.4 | 43.9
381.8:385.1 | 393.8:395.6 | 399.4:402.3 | 0.18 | 31.4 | 41.8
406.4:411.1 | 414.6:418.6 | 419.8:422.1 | -0.13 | 41.2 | 43.5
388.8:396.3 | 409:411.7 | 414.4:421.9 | 0.09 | 34.4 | 43.8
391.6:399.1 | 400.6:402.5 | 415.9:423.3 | -0.34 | 32.1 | 43.4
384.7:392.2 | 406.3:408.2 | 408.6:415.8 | -0.07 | 38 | 42.6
